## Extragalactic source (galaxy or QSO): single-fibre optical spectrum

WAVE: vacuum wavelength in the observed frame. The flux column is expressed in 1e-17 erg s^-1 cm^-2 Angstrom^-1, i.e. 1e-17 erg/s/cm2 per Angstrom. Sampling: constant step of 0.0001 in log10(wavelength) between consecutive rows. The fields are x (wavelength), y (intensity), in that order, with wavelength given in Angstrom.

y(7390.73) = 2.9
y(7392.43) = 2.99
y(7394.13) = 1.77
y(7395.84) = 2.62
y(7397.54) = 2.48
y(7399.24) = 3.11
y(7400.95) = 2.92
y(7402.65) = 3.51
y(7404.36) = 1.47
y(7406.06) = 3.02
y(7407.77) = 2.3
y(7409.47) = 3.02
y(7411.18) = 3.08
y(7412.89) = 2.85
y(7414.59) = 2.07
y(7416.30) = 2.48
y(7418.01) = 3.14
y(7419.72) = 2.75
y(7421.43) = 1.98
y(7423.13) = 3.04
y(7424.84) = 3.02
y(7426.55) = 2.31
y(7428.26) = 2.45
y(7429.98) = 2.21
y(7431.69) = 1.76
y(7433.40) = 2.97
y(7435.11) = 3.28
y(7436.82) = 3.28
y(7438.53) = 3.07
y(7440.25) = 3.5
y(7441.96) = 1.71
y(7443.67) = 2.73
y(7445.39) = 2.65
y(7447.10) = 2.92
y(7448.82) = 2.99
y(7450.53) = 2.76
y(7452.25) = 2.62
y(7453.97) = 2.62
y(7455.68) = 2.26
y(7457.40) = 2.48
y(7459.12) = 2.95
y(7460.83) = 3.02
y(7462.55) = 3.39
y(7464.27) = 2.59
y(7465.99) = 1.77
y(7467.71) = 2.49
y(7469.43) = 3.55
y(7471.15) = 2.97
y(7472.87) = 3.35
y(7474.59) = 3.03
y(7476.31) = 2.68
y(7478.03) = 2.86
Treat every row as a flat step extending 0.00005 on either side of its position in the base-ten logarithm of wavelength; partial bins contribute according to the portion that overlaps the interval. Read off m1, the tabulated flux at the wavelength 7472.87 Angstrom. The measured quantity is 3.35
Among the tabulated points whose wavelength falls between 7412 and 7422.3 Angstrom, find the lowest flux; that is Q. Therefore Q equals 1.98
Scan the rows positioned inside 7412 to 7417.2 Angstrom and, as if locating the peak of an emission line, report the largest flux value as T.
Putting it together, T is 2.85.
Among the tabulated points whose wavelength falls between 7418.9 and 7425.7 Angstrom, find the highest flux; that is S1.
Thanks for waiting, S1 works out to 3.04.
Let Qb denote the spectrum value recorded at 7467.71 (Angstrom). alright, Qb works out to 2.49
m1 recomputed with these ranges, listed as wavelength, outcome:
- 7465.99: 1.77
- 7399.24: 3.11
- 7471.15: 2.97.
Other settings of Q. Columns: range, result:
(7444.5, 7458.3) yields 2.26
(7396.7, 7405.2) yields 1.47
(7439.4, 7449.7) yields 1.71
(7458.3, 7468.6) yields 1.77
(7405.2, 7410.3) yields 2.3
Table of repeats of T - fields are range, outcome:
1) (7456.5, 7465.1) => 3.39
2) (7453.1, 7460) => 2.95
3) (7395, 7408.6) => 3.51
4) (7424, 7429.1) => 3.02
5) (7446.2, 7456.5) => 2.99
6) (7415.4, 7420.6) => 3.14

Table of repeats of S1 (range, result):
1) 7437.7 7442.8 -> 3.5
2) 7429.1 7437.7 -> 3.28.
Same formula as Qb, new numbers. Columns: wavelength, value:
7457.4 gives 2.48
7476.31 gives 2.68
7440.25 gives 3.5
